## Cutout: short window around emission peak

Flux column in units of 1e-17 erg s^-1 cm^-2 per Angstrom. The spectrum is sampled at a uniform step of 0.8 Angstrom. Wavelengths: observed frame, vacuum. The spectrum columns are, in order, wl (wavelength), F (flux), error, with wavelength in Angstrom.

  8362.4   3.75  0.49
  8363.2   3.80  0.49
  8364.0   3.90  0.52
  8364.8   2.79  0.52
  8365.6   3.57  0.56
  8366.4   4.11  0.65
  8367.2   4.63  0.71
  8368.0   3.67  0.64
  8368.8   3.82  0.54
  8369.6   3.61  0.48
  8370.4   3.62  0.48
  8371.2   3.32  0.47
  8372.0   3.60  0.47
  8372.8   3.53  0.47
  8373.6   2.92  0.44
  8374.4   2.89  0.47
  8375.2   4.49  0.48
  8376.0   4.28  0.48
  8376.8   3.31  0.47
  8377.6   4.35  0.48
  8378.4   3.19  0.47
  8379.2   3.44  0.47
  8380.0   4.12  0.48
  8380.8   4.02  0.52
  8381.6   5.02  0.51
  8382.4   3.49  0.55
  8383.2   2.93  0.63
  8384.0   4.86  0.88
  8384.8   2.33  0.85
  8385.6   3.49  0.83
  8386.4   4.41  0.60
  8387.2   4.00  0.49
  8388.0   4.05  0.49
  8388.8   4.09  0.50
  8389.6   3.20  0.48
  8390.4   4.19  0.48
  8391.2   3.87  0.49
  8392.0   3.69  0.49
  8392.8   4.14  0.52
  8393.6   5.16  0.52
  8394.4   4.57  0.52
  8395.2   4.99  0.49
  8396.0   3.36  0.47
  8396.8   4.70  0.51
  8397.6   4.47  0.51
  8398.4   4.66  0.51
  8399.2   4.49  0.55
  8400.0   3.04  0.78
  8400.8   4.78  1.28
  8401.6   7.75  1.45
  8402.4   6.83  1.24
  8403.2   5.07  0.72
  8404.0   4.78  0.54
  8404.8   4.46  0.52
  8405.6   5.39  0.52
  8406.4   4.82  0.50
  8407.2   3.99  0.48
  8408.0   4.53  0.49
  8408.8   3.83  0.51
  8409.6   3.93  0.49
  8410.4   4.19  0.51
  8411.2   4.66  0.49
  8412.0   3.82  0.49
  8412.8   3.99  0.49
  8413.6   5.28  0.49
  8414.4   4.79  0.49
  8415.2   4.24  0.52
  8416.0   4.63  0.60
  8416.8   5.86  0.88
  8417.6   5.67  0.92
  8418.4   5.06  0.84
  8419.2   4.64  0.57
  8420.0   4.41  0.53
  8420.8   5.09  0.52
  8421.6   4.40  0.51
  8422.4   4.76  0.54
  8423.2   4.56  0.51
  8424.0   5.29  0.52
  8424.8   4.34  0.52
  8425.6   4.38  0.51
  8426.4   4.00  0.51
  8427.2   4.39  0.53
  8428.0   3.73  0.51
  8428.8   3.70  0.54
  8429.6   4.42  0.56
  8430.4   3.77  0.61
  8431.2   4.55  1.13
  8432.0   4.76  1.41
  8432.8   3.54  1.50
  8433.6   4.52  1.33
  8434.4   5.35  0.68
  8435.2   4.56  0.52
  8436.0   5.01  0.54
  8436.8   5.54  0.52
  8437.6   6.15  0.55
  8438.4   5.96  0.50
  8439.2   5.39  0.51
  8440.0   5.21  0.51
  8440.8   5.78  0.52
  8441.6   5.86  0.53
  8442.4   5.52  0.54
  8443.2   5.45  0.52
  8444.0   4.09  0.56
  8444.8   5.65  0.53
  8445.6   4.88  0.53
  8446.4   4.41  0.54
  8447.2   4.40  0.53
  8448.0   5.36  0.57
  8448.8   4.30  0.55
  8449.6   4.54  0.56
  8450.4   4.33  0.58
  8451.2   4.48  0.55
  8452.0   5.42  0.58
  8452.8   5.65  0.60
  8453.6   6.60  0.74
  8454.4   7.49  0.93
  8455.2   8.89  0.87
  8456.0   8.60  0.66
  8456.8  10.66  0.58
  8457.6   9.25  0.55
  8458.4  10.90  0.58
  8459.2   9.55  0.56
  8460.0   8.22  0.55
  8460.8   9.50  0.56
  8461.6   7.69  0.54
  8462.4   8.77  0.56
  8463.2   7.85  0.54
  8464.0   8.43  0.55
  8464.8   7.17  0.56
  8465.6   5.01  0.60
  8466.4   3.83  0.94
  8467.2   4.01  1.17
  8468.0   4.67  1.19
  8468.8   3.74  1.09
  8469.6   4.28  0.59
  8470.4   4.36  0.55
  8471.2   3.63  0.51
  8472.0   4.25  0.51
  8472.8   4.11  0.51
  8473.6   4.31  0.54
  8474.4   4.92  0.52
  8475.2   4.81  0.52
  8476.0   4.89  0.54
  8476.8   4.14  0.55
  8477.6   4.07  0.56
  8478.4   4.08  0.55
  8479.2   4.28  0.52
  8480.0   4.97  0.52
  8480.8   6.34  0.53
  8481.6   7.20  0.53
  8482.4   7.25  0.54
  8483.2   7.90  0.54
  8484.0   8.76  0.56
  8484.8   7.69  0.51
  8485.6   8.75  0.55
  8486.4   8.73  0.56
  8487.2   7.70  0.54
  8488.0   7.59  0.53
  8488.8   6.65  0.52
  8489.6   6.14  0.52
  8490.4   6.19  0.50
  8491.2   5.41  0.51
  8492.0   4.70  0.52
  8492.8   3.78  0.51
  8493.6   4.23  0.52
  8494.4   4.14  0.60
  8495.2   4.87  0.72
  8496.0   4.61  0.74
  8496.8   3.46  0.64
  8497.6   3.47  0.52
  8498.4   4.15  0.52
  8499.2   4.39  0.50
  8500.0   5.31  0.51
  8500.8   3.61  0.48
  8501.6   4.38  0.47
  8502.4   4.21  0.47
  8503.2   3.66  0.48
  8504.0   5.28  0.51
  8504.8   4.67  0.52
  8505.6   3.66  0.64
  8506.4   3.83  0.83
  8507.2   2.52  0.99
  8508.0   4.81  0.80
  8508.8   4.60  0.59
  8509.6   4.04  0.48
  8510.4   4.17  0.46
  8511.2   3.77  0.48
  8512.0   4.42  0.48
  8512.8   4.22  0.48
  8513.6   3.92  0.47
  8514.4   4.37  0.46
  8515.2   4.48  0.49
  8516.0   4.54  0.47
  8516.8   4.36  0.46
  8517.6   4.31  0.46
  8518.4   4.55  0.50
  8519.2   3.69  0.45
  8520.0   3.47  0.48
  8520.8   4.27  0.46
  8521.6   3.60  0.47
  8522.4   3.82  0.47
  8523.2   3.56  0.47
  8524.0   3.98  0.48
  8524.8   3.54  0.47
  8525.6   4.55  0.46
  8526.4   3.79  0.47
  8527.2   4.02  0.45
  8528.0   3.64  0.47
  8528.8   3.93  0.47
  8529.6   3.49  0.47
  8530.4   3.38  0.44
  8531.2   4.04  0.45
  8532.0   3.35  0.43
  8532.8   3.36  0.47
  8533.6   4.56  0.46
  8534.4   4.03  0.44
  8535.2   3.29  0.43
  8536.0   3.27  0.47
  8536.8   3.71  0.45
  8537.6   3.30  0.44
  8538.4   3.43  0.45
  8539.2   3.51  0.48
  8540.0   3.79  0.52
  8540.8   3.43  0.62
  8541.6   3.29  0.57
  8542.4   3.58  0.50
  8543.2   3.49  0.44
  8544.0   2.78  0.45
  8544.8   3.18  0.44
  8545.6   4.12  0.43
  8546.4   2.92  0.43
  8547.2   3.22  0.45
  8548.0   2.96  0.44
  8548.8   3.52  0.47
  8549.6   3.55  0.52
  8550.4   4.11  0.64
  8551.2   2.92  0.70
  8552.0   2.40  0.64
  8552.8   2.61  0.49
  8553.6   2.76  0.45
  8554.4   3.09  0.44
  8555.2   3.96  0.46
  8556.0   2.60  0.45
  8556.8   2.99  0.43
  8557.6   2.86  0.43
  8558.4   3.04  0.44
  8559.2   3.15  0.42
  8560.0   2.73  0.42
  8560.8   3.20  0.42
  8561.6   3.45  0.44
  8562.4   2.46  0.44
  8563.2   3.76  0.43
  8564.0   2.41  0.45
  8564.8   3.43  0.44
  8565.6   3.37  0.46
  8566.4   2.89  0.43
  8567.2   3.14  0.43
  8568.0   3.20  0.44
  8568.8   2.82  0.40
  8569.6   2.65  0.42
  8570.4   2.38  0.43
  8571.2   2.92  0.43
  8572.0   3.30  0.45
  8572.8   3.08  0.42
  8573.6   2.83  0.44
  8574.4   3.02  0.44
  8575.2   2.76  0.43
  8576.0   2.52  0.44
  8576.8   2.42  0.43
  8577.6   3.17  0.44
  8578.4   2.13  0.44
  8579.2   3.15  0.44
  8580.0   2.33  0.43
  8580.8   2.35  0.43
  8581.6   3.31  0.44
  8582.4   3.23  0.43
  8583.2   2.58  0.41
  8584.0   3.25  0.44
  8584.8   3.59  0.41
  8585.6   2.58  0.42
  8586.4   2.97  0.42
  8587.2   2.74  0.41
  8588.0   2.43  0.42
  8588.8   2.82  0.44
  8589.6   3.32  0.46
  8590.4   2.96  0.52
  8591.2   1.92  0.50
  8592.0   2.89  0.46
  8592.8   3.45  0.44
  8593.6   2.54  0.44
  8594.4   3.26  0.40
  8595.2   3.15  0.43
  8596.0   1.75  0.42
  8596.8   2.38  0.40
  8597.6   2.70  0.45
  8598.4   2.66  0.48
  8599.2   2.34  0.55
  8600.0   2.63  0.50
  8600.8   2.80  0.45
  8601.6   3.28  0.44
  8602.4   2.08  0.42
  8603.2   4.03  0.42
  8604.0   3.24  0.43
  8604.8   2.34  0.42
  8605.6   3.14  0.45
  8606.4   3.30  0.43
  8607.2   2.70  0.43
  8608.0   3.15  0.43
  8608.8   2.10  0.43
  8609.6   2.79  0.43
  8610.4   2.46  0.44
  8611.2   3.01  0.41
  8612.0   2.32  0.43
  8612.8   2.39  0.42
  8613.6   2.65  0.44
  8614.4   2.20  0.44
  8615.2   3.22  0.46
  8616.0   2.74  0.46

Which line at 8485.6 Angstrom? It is [N II]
